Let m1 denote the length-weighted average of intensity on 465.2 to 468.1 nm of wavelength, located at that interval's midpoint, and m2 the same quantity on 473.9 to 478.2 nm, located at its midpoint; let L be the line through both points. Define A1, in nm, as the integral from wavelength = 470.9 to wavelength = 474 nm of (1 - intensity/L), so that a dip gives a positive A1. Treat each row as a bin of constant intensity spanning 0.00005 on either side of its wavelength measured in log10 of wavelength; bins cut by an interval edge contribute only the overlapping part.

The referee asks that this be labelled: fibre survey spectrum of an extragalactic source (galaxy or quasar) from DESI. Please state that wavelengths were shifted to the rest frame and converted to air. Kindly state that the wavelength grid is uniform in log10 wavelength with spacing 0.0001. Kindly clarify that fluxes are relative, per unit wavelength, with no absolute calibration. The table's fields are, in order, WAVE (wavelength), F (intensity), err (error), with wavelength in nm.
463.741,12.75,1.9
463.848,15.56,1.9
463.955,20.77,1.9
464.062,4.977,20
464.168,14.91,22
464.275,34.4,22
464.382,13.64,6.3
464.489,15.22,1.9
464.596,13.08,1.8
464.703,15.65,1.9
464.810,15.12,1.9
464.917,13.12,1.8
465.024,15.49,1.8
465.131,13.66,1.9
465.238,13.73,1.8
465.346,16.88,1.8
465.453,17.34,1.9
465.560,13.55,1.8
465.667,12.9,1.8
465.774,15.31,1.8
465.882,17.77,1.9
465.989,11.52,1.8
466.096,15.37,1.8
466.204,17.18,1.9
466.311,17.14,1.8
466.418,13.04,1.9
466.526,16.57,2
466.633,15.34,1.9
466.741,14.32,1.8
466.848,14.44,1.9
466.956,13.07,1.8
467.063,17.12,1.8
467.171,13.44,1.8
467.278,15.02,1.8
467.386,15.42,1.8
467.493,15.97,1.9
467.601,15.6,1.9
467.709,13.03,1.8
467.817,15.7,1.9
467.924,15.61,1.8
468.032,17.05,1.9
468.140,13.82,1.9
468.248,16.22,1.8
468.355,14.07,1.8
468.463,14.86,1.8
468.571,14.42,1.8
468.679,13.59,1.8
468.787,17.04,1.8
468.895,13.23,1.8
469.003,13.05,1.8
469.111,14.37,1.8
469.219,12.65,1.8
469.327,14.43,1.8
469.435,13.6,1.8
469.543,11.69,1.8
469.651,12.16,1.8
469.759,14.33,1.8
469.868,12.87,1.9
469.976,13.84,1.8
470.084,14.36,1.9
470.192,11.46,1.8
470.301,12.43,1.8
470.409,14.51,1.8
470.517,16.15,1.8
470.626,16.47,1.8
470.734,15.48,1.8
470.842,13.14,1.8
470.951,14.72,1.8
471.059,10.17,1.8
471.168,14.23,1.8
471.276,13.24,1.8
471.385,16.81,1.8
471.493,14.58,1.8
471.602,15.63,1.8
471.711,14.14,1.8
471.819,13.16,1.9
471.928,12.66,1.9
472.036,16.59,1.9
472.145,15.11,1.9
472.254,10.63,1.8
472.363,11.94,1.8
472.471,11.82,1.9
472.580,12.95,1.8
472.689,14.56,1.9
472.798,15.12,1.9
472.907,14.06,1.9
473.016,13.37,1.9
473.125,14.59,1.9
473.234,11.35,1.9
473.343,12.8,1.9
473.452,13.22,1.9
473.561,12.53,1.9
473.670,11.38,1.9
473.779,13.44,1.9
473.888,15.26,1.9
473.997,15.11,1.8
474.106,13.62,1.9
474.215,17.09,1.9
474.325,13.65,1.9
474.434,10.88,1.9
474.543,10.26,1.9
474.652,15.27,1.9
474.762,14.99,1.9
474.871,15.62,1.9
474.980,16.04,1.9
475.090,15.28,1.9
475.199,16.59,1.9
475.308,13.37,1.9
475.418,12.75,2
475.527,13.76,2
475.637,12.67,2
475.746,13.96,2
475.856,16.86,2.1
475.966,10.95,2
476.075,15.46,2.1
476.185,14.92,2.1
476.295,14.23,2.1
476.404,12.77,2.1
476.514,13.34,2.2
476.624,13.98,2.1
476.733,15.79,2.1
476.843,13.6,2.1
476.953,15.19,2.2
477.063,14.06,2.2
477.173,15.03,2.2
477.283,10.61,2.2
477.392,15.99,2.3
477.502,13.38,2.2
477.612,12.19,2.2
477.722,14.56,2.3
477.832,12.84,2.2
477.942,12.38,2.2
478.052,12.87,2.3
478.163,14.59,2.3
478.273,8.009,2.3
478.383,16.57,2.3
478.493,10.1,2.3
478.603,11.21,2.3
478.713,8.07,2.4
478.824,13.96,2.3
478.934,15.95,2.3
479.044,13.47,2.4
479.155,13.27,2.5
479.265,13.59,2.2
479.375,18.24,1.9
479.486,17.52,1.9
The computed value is 0.18 nm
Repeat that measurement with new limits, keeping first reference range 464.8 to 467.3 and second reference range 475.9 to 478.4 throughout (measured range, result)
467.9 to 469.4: 0.005 nm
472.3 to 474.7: 0.114 nm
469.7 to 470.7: 0.025 nm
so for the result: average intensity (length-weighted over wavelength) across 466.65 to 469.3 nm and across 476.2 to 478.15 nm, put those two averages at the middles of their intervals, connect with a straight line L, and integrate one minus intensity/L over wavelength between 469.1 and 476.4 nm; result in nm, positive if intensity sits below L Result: 0.19 nm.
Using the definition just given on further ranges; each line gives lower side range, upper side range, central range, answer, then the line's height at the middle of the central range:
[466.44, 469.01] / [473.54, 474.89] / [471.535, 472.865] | 0.04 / 14.1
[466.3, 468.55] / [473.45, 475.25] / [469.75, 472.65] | 0.15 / 14.6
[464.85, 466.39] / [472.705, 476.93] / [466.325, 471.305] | 0.12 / 14.7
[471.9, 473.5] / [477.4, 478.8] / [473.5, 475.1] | -0.11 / 13.1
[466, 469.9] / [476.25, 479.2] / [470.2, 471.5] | 0.00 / 14.2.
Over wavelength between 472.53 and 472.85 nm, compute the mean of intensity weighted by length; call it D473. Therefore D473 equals 14.2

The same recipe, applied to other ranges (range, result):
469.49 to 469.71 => 12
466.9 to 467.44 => 14.8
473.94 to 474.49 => 14.1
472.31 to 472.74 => 12.8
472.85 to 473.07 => 13.7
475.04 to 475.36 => 15.1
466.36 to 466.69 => 15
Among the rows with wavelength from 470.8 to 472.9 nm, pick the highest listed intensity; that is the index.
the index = 16.81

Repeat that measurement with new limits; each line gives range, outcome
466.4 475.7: 17.12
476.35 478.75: 16.57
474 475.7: 17.09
